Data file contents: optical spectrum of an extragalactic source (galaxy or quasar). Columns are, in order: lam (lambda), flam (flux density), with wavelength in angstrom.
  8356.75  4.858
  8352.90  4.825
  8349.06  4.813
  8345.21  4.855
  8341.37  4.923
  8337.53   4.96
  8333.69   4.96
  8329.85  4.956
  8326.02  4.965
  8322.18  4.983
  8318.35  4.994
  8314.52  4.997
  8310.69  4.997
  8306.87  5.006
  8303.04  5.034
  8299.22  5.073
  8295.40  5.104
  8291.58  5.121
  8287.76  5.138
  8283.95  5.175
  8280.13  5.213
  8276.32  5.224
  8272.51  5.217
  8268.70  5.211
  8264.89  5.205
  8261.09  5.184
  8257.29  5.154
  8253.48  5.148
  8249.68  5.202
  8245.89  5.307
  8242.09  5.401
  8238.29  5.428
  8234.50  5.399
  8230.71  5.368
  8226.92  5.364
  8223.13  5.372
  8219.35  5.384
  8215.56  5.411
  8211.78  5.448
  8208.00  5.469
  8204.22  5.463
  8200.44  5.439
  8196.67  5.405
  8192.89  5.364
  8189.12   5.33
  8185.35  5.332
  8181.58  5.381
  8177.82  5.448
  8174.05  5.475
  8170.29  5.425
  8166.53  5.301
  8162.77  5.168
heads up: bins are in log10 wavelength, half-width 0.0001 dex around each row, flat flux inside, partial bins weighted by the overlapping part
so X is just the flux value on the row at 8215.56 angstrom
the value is 5.411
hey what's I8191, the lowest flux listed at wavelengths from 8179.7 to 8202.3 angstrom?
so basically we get 5.33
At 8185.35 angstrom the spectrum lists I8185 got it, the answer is 5.332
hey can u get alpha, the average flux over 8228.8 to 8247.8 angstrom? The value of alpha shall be 5.38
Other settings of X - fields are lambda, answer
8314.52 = 4.997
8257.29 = 5.154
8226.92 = 5.364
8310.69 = 4.997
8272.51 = 5.217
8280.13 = 5.213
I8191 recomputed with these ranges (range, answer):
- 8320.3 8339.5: 4.956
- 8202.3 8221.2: 5.384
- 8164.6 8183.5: 5.301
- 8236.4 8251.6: 5.202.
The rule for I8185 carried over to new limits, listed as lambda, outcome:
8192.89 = 5.364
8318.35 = 4.994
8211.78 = 5.448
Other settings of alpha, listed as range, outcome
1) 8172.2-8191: 5.39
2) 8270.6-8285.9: 5.21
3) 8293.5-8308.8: 5.06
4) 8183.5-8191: 5.33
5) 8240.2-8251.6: 5.31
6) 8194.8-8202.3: 5.43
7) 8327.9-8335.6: 4.96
